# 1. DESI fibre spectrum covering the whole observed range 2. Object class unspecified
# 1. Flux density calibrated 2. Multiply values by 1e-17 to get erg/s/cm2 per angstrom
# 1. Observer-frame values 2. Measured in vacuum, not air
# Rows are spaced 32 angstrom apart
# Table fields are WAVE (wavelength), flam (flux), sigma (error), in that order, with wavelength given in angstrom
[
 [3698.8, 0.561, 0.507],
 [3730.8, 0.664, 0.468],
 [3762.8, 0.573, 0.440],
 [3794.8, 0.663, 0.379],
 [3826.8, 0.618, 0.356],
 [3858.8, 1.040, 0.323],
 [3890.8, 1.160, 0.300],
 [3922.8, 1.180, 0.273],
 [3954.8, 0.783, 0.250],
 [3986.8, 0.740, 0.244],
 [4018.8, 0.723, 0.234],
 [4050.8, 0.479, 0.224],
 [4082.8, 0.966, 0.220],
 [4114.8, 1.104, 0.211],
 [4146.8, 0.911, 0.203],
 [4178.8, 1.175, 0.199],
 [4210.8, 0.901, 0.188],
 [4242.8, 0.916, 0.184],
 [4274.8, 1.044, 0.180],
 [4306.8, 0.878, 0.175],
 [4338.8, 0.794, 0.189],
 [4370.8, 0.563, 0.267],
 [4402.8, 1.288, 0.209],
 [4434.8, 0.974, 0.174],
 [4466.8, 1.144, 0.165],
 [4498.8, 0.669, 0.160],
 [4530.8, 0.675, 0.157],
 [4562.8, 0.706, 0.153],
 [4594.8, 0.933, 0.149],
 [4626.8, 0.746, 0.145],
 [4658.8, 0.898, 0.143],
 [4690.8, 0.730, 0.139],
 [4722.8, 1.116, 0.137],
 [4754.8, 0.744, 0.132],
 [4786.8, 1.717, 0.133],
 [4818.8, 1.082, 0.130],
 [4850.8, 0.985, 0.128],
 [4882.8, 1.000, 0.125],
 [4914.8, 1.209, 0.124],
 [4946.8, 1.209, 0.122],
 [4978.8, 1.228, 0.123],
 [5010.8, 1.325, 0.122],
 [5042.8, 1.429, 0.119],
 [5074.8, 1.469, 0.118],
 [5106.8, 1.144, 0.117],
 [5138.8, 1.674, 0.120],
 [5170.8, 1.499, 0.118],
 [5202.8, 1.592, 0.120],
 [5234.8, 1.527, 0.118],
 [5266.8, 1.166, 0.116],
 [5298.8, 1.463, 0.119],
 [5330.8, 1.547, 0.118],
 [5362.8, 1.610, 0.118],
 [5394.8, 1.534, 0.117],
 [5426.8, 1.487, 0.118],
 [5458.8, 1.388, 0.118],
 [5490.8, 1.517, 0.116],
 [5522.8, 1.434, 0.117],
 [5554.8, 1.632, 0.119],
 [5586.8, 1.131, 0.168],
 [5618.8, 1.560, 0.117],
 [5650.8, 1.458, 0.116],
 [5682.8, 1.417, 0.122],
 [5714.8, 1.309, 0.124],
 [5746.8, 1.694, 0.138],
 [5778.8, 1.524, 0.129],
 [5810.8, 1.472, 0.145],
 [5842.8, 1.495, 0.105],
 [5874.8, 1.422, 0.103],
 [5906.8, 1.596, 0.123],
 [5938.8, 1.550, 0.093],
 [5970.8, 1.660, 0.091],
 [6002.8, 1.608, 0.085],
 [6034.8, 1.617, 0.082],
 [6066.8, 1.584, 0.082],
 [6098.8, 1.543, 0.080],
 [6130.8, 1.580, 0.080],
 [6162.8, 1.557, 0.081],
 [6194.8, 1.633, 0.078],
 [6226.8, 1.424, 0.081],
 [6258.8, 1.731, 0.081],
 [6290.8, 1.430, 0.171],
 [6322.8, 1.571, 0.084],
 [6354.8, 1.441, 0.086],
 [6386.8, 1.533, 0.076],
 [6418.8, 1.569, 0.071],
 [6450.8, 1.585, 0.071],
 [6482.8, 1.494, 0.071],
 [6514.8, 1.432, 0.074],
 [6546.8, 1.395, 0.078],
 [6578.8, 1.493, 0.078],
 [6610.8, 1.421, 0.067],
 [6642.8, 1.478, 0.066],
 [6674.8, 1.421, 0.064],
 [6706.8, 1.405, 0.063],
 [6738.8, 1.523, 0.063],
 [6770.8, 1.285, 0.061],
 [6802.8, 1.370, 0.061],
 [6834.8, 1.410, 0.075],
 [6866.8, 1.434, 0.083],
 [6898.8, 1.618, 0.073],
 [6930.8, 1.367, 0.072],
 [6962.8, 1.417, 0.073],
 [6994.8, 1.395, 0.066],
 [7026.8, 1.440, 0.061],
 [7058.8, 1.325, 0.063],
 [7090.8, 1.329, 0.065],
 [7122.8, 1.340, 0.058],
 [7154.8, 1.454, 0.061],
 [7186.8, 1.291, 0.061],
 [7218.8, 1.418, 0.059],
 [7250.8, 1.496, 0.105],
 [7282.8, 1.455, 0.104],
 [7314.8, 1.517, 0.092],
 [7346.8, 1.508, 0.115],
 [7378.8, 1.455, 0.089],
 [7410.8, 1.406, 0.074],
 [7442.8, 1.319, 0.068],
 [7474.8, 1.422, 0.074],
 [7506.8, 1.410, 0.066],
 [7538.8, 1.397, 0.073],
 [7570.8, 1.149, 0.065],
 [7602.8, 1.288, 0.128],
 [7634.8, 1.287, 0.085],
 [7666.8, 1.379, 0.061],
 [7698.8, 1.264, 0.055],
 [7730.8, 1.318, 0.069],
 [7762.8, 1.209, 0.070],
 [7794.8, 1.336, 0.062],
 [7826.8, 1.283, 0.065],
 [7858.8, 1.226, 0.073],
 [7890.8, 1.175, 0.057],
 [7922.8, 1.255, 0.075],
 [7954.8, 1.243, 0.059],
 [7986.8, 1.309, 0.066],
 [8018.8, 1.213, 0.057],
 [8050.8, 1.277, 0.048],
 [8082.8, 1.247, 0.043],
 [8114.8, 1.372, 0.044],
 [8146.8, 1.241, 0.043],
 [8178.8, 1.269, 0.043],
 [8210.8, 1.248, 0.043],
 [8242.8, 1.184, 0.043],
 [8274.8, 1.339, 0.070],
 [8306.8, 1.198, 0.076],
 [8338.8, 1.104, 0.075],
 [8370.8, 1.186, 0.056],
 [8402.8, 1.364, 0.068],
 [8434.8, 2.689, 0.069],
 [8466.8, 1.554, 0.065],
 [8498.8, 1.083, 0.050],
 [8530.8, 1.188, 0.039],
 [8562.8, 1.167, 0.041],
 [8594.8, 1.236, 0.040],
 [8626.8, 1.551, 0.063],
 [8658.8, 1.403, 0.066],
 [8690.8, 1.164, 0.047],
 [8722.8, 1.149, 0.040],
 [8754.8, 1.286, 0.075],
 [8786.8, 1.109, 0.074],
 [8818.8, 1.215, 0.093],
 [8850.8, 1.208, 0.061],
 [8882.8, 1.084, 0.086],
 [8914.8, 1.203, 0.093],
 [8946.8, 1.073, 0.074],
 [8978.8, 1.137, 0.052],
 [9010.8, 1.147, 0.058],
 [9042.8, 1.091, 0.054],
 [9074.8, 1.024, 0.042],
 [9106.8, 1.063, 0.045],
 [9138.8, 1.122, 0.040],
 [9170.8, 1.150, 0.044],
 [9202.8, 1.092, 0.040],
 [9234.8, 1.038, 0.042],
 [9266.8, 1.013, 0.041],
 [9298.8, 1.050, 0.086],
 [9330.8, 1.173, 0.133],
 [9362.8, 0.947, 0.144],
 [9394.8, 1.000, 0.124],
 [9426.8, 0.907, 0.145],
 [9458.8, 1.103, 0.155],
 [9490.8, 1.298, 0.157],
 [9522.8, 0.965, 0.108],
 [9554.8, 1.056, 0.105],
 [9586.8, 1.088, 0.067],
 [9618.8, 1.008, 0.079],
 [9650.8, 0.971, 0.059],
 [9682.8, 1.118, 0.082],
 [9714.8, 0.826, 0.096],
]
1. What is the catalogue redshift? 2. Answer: 0.285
